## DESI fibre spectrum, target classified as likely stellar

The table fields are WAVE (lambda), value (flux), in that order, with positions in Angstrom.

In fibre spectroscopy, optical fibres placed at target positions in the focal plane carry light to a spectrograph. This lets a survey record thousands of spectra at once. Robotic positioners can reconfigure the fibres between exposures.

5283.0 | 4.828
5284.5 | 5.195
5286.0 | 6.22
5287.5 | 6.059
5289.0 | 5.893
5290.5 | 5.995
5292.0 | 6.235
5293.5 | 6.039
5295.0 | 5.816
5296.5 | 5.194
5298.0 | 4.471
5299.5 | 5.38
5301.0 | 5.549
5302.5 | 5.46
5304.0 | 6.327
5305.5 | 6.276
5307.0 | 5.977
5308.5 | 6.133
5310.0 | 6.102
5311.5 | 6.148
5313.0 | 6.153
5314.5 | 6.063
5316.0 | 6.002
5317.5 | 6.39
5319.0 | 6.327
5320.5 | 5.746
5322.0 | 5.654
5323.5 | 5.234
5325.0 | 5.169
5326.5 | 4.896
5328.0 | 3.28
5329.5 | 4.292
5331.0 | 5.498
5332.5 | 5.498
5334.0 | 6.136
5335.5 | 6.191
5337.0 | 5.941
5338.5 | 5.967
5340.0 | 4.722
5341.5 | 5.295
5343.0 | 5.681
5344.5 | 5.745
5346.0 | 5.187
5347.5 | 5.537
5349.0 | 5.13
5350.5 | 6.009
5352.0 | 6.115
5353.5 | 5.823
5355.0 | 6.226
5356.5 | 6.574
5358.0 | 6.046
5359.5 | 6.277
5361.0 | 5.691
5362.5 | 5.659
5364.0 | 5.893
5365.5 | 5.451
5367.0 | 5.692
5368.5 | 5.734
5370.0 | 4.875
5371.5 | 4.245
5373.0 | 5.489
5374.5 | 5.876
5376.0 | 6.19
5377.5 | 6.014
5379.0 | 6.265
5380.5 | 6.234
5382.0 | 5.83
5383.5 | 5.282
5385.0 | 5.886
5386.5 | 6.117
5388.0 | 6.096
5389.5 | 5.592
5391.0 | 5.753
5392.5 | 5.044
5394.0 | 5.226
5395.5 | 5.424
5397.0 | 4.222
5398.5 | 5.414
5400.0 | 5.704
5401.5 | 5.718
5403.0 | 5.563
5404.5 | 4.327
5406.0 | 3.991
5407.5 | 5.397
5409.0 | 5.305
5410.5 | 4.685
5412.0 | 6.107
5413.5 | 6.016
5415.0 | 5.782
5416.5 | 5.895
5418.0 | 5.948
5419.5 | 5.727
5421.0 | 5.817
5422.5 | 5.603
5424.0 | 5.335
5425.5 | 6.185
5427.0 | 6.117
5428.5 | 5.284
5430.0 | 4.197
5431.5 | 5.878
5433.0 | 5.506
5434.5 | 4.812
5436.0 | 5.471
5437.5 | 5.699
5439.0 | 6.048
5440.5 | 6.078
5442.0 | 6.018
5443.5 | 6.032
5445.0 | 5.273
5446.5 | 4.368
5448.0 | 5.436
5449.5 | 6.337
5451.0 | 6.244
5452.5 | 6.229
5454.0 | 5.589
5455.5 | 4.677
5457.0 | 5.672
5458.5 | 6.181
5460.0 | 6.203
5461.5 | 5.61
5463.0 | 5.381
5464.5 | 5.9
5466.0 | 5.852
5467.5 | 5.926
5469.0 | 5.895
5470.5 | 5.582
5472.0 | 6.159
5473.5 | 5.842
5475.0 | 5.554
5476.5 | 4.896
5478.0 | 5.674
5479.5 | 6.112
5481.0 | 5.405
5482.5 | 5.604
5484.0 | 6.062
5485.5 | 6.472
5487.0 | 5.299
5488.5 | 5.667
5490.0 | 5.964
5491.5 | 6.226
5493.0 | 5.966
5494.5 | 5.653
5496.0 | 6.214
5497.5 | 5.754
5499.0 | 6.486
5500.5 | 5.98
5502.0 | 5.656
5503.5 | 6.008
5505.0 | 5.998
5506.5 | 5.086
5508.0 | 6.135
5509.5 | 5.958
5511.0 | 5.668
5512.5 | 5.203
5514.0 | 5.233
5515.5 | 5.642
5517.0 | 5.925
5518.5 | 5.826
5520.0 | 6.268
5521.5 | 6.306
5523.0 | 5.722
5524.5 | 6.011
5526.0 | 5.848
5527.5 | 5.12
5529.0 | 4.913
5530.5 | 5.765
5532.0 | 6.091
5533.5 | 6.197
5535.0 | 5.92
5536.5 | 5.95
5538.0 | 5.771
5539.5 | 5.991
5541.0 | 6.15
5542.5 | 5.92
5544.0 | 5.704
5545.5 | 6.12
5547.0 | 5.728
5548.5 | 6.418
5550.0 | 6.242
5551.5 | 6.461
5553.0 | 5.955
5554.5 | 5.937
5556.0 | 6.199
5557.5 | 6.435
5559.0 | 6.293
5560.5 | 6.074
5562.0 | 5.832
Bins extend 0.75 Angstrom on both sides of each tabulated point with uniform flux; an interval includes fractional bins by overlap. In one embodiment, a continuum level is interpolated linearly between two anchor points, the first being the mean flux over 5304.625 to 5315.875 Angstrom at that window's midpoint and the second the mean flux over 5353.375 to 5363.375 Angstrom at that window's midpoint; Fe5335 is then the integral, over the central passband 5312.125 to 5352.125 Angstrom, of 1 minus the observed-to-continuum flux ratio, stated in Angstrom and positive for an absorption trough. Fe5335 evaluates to 3.6 Angstrom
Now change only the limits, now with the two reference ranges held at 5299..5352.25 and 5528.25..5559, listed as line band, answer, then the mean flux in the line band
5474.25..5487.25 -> 0.46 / 5.69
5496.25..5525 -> 0.51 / 5.84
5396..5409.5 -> 1.63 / 5.07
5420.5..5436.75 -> 0.96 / 5.47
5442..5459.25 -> 0.56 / 5.66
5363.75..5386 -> 0.23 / 5.66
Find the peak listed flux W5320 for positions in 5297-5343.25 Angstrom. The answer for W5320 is 6.39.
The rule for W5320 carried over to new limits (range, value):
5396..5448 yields 6.185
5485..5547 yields 6.486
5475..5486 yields 6.472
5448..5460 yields 6.337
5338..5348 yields 5.967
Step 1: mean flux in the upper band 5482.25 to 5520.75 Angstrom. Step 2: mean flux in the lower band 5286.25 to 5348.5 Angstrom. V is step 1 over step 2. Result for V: 1.03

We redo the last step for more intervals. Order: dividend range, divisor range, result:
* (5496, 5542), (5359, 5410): 1.06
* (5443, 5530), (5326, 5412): 1.04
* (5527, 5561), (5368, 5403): 1.07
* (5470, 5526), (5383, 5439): 1.06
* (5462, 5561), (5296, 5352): 1.05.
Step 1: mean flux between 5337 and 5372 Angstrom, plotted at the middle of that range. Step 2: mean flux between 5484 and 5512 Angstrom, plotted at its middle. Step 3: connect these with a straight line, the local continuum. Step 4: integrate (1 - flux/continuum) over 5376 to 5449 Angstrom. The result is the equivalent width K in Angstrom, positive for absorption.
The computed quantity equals 2.6 Angstrom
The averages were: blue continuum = 5.65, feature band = 5.55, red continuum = 5.9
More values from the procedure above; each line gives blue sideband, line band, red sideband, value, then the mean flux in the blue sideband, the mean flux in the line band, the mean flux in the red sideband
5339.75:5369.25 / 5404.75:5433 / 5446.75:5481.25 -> 1.2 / 5.74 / 5.49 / 5.74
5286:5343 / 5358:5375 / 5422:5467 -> 0.3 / 5.67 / 5.55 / 5.64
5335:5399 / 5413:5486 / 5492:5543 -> 0.7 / 5.67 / 5.7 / 5.83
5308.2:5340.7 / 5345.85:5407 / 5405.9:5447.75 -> -0.2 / 5.61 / 5.6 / 5.54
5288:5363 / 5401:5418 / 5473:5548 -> 1.2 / 5.7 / 5.37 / 5.82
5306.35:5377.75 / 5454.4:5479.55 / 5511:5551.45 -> 0.4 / 5.66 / 5.7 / 5.85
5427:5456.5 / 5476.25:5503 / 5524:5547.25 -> -0.8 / 5.55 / 5.86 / 5.83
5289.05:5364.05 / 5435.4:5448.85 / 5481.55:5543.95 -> 0.4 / 5.7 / 5.61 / 5.84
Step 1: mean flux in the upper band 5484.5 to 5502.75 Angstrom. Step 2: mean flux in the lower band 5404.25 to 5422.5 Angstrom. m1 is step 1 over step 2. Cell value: 1.09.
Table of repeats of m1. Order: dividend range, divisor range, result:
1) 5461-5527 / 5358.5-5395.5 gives 1.02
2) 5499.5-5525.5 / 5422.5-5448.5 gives 1.05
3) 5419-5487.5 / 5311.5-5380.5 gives 1.00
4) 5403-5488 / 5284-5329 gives 0.98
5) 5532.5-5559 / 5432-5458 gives 1.08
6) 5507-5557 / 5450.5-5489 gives 1.02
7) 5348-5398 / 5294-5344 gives 1.02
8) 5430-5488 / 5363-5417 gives 1.03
